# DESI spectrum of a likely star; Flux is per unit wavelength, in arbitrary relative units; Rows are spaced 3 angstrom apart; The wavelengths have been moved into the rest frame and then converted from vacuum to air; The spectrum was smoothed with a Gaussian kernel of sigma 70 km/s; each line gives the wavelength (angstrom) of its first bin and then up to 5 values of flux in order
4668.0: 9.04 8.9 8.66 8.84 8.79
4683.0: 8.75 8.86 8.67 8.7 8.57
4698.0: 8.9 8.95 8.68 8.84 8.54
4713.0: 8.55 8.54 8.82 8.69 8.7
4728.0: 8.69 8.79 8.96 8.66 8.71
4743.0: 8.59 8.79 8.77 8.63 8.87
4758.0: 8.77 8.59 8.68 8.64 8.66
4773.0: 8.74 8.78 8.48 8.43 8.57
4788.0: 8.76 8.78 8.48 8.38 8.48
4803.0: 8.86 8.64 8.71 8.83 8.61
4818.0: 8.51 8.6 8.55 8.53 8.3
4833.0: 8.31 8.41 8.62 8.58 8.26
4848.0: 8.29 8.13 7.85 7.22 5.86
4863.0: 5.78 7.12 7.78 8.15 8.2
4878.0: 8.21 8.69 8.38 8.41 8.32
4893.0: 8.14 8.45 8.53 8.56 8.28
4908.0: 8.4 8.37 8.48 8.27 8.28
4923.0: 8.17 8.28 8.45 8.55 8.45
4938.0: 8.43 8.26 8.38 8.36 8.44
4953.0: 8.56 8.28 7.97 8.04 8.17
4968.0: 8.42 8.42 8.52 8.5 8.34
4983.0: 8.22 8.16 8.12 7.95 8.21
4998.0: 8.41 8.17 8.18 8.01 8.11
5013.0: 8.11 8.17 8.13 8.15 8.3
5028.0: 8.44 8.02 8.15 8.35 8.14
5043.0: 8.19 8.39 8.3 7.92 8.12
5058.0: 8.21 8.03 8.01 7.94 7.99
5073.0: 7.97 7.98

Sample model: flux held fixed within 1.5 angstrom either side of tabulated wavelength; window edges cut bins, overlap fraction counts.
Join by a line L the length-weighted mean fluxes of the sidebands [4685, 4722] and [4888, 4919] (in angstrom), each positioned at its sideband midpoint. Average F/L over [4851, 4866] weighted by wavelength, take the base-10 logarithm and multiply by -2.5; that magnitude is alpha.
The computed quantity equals 0.23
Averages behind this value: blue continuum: 8.72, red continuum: 8.38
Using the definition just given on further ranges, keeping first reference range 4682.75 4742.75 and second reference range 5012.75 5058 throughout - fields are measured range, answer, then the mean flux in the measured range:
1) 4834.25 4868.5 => 0.11 mag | 7.66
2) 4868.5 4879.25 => 0.05 mag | 8.11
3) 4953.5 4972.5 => 0.01 mag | 8.23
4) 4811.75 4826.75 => -0.01 mag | 8.6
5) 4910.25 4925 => 0.01 mag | 8.31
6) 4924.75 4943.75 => -0.01 mag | 8.4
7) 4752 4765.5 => -0.01 mag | 8.72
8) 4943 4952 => -0.01 mag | 8.4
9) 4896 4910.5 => 0.00 mag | 8.44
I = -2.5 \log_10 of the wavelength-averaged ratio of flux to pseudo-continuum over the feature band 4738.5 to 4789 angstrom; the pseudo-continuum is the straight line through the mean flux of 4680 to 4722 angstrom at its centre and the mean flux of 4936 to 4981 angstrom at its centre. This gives -0.01 mag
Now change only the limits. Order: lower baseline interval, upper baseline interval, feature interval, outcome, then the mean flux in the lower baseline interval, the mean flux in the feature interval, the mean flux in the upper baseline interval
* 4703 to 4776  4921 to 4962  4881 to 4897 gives 0.009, 8.71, 8.37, 8.34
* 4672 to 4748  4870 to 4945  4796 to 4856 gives 0.006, 8.73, 8.46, 8.36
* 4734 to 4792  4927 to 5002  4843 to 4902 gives 0.076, 8.69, 7.91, 8.31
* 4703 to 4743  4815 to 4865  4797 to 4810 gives -0.054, 8.7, 8.64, 8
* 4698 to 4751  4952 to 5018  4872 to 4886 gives 0.011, 8.73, 8.35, 8.23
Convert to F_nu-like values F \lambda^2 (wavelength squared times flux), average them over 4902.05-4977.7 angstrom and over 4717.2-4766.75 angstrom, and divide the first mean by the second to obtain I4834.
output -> 1.0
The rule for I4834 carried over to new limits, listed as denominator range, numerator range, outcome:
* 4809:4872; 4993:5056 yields 1.10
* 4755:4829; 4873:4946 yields 1.02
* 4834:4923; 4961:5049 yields 1.07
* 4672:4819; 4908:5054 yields 1.05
